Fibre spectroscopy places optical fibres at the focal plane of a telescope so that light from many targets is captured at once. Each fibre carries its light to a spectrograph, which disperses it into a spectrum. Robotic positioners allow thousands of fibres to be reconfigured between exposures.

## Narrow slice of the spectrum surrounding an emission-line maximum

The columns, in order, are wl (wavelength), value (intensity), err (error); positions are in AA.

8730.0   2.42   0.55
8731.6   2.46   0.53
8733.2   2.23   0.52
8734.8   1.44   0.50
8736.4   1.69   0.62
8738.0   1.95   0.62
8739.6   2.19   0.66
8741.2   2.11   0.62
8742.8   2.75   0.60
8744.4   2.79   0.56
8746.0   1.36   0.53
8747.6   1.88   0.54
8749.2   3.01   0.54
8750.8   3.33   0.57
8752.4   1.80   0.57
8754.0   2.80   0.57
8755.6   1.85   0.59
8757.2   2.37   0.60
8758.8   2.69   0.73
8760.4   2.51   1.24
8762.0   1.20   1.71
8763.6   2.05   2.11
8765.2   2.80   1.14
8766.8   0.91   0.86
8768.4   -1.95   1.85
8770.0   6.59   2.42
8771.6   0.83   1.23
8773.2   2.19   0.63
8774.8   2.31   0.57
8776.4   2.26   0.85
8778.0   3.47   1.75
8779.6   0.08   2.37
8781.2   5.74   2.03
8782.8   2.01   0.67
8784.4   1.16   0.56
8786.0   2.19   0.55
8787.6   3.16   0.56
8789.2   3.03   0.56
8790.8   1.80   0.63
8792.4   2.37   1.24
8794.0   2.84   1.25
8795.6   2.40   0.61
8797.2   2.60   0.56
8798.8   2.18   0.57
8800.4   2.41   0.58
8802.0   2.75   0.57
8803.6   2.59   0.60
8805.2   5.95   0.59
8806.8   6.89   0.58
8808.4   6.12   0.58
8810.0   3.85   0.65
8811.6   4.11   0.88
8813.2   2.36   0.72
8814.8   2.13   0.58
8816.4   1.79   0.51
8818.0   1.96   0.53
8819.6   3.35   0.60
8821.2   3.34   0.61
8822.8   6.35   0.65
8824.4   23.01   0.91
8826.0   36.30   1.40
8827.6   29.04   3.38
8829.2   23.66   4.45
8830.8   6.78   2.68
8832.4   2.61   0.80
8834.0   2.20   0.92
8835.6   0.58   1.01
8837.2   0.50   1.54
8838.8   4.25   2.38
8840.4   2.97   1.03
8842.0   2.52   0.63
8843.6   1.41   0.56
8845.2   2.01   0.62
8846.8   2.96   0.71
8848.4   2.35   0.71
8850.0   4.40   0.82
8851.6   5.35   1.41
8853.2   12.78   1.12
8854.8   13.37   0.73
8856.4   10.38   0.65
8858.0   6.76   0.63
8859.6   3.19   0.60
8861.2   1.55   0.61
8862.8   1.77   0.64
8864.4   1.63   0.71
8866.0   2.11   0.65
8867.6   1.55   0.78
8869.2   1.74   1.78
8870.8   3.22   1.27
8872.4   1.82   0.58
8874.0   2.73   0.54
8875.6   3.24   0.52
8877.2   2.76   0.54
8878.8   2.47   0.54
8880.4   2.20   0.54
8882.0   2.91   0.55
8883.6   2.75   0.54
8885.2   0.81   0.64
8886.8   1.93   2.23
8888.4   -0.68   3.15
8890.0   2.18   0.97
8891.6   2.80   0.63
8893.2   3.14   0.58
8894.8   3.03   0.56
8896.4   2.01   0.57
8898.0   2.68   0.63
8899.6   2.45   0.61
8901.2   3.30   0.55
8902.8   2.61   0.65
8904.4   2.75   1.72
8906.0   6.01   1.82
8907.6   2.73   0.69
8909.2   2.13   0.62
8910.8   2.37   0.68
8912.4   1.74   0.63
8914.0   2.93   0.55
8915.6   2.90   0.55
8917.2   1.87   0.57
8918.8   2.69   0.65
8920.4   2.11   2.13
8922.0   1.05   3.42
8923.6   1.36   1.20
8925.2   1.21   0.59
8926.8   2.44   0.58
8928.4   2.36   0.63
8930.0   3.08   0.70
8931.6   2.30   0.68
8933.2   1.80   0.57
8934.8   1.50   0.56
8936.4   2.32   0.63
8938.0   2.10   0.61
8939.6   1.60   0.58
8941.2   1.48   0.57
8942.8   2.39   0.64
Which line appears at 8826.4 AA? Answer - H-alpha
